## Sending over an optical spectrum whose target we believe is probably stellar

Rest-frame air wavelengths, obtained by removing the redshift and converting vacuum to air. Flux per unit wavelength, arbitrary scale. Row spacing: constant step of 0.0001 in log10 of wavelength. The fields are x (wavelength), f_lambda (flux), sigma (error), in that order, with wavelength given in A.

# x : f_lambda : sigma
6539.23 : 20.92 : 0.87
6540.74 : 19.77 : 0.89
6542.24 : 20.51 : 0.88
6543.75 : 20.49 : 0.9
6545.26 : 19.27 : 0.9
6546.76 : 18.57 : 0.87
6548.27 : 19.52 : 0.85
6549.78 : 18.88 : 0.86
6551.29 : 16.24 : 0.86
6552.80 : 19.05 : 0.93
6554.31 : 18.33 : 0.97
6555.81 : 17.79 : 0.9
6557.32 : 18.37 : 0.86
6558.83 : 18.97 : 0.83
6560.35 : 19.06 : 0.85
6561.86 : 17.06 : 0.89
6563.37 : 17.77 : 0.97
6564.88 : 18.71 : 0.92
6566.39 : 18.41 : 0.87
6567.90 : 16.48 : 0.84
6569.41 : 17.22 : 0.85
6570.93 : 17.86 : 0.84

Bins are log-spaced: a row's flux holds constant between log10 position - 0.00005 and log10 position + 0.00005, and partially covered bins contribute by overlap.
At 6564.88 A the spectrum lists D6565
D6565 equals 18.71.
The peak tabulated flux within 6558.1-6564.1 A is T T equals 19.06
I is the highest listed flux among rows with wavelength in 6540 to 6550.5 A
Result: 20.51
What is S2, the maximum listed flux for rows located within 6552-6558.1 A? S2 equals 19.05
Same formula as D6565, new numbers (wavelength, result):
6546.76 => 18.57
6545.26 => 19.27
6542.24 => 20.51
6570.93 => 17.86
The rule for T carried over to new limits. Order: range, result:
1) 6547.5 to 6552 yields 19.52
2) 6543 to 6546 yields 20.49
